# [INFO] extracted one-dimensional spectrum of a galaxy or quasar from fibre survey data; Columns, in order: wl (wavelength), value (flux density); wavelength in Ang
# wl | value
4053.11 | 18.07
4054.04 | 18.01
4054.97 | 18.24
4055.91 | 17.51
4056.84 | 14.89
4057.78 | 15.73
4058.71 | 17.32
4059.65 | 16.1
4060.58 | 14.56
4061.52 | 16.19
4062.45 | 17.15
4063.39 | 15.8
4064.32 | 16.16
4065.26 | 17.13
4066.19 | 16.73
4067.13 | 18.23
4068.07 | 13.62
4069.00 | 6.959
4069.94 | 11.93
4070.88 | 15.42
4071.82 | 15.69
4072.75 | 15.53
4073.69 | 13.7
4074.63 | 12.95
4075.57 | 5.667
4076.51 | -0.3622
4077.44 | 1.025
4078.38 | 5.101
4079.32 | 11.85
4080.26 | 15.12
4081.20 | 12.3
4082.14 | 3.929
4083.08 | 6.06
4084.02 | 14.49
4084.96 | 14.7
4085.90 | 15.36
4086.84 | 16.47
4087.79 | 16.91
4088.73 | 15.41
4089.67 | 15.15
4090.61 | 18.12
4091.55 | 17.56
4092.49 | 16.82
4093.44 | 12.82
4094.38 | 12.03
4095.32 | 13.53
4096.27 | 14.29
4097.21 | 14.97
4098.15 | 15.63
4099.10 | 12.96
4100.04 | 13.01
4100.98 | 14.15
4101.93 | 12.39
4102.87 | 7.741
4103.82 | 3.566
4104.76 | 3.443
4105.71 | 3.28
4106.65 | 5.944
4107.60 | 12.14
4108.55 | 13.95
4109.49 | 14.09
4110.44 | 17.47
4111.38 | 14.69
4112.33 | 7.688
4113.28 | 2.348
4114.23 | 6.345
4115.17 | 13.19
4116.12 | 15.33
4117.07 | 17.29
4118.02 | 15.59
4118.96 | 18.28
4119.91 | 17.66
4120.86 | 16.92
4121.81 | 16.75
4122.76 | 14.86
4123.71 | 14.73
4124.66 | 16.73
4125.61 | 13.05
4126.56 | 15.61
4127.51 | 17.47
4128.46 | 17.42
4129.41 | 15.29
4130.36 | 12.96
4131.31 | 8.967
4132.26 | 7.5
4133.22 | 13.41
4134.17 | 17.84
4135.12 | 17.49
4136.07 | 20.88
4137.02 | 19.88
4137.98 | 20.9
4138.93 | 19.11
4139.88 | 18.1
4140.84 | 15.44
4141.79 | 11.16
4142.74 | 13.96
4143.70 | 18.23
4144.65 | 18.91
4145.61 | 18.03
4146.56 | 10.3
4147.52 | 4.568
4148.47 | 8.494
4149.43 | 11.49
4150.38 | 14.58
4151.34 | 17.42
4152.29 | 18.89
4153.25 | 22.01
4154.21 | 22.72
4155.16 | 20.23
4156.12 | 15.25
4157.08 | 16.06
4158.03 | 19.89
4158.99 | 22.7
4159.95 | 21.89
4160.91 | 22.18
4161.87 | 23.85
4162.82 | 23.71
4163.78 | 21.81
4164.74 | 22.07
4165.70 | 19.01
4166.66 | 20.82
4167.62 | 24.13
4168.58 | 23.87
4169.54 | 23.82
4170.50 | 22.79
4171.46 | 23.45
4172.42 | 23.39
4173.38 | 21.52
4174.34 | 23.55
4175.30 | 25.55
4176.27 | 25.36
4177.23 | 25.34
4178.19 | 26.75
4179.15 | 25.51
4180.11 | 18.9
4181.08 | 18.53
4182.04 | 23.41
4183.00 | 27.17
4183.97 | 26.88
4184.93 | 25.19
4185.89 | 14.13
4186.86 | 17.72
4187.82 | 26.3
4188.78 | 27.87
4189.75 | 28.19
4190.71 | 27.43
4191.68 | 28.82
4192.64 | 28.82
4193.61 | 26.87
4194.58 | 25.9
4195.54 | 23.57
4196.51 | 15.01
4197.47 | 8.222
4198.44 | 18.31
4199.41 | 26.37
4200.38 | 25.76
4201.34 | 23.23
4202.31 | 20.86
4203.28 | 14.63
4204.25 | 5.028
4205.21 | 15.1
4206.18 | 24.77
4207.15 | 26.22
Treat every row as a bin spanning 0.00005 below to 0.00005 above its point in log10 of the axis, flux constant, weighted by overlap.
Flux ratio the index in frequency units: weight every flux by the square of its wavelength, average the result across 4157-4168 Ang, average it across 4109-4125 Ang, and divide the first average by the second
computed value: 1.57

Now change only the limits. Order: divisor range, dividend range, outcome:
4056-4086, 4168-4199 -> 1.94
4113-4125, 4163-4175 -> 1.60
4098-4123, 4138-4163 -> 1.46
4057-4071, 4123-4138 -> 1.05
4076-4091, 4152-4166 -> 1.91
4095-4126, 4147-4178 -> 1.67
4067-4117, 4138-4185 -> 1.78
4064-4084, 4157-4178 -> 2.13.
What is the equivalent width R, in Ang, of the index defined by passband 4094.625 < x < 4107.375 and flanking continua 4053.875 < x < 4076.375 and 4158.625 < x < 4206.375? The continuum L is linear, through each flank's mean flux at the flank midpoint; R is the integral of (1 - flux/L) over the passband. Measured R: 4.9 Ang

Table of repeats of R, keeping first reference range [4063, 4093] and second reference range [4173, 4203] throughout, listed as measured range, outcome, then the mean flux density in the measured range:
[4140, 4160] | 3.6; 16.2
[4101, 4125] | 6.2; 12.1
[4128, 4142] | 1.9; 15.8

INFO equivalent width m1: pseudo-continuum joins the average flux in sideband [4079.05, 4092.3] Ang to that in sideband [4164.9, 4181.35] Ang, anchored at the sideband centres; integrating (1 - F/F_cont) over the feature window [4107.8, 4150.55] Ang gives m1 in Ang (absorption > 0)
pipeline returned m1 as 9.0 Ang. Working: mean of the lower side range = 13.9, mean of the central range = 14.5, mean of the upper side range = 23.1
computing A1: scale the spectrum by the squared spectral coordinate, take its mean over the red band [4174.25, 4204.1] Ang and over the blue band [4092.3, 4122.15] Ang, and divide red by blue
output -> 1.94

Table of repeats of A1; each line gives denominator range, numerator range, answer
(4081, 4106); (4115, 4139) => 1.29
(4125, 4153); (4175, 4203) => 1.58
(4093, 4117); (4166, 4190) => 2.18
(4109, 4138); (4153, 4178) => 1.54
